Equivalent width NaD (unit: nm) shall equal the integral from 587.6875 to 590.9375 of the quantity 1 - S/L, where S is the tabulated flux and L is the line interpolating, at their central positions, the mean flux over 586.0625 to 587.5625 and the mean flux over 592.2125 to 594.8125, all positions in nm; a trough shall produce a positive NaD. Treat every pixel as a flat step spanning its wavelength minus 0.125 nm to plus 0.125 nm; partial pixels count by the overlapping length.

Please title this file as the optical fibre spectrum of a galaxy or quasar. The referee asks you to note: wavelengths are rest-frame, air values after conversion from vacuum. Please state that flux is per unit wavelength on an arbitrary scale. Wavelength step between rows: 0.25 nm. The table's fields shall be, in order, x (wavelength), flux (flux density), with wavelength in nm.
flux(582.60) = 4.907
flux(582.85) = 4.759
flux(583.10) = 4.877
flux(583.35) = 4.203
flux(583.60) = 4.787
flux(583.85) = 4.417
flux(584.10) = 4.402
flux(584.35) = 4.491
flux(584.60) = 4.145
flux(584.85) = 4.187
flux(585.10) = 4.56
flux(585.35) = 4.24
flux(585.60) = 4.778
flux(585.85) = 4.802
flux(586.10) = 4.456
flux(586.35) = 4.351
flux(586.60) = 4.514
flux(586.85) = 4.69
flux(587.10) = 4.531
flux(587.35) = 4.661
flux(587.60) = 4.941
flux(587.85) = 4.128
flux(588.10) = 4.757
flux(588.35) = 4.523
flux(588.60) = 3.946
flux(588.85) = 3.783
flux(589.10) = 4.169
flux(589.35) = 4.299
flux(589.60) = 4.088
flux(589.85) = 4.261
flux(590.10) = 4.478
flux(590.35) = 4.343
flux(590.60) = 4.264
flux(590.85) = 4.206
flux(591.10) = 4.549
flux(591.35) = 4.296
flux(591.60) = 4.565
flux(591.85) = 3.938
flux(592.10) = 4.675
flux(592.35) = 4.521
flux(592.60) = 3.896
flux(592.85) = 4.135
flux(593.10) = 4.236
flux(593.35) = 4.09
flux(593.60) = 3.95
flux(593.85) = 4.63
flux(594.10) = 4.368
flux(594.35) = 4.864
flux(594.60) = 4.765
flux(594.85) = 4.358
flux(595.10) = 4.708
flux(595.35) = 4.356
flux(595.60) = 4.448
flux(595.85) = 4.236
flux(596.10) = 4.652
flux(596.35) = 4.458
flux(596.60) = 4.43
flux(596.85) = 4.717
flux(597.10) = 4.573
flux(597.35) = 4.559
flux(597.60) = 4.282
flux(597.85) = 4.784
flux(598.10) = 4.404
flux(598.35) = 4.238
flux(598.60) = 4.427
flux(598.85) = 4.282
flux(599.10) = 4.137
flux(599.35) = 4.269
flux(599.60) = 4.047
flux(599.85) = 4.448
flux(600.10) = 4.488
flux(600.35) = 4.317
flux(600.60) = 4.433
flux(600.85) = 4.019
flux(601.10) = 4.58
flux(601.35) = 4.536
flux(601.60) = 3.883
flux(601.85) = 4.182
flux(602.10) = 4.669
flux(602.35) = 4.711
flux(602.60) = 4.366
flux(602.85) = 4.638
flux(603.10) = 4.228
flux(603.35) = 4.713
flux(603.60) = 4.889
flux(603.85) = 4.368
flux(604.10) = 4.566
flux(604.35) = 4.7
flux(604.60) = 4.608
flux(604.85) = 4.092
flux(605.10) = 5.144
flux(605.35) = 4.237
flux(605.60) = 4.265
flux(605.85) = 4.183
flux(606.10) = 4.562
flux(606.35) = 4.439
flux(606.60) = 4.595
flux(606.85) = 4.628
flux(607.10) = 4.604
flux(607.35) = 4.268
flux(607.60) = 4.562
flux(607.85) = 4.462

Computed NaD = 0.16 nm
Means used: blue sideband 4.56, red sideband 4.35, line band 4.26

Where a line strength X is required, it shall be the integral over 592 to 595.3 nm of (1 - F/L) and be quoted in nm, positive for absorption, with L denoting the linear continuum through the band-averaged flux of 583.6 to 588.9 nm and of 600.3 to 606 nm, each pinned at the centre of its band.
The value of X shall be 0.04 nm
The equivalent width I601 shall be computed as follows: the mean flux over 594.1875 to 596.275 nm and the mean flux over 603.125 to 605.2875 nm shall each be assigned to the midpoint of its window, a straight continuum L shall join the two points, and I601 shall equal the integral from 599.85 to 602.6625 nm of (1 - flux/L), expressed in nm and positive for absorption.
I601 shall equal 0.12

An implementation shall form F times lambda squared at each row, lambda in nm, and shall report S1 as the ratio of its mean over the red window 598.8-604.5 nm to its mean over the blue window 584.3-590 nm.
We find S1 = 1.05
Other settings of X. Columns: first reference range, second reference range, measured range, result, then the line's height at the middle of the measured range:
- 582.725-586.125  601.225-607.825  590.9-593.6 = 0.14 nm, 4.5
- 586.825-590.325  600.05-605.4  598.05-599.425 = 0.05 nm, 4.44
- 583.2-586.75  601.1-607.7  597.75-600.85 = 0.10 nm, 4.48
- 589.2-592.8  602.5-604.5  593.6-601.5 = 0.01 nm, 4.44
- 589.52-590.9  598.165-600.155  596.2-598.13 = -0.11 nm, 4.29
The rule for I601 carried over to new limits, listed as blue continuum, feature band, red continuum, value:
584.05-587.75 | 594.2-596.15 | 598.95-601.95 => -0.08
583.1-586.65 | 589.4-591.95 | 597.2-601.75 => 0.07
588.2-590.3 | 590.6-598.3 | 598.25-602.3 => -0.29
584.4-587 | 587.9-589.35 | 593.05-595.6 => 0.07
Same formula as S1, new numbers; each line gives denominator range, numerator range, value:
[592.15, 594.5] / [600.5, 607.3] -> 1.07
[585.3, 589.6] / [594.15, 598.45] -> 1.05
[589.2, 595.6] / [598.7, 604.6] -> 1.05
